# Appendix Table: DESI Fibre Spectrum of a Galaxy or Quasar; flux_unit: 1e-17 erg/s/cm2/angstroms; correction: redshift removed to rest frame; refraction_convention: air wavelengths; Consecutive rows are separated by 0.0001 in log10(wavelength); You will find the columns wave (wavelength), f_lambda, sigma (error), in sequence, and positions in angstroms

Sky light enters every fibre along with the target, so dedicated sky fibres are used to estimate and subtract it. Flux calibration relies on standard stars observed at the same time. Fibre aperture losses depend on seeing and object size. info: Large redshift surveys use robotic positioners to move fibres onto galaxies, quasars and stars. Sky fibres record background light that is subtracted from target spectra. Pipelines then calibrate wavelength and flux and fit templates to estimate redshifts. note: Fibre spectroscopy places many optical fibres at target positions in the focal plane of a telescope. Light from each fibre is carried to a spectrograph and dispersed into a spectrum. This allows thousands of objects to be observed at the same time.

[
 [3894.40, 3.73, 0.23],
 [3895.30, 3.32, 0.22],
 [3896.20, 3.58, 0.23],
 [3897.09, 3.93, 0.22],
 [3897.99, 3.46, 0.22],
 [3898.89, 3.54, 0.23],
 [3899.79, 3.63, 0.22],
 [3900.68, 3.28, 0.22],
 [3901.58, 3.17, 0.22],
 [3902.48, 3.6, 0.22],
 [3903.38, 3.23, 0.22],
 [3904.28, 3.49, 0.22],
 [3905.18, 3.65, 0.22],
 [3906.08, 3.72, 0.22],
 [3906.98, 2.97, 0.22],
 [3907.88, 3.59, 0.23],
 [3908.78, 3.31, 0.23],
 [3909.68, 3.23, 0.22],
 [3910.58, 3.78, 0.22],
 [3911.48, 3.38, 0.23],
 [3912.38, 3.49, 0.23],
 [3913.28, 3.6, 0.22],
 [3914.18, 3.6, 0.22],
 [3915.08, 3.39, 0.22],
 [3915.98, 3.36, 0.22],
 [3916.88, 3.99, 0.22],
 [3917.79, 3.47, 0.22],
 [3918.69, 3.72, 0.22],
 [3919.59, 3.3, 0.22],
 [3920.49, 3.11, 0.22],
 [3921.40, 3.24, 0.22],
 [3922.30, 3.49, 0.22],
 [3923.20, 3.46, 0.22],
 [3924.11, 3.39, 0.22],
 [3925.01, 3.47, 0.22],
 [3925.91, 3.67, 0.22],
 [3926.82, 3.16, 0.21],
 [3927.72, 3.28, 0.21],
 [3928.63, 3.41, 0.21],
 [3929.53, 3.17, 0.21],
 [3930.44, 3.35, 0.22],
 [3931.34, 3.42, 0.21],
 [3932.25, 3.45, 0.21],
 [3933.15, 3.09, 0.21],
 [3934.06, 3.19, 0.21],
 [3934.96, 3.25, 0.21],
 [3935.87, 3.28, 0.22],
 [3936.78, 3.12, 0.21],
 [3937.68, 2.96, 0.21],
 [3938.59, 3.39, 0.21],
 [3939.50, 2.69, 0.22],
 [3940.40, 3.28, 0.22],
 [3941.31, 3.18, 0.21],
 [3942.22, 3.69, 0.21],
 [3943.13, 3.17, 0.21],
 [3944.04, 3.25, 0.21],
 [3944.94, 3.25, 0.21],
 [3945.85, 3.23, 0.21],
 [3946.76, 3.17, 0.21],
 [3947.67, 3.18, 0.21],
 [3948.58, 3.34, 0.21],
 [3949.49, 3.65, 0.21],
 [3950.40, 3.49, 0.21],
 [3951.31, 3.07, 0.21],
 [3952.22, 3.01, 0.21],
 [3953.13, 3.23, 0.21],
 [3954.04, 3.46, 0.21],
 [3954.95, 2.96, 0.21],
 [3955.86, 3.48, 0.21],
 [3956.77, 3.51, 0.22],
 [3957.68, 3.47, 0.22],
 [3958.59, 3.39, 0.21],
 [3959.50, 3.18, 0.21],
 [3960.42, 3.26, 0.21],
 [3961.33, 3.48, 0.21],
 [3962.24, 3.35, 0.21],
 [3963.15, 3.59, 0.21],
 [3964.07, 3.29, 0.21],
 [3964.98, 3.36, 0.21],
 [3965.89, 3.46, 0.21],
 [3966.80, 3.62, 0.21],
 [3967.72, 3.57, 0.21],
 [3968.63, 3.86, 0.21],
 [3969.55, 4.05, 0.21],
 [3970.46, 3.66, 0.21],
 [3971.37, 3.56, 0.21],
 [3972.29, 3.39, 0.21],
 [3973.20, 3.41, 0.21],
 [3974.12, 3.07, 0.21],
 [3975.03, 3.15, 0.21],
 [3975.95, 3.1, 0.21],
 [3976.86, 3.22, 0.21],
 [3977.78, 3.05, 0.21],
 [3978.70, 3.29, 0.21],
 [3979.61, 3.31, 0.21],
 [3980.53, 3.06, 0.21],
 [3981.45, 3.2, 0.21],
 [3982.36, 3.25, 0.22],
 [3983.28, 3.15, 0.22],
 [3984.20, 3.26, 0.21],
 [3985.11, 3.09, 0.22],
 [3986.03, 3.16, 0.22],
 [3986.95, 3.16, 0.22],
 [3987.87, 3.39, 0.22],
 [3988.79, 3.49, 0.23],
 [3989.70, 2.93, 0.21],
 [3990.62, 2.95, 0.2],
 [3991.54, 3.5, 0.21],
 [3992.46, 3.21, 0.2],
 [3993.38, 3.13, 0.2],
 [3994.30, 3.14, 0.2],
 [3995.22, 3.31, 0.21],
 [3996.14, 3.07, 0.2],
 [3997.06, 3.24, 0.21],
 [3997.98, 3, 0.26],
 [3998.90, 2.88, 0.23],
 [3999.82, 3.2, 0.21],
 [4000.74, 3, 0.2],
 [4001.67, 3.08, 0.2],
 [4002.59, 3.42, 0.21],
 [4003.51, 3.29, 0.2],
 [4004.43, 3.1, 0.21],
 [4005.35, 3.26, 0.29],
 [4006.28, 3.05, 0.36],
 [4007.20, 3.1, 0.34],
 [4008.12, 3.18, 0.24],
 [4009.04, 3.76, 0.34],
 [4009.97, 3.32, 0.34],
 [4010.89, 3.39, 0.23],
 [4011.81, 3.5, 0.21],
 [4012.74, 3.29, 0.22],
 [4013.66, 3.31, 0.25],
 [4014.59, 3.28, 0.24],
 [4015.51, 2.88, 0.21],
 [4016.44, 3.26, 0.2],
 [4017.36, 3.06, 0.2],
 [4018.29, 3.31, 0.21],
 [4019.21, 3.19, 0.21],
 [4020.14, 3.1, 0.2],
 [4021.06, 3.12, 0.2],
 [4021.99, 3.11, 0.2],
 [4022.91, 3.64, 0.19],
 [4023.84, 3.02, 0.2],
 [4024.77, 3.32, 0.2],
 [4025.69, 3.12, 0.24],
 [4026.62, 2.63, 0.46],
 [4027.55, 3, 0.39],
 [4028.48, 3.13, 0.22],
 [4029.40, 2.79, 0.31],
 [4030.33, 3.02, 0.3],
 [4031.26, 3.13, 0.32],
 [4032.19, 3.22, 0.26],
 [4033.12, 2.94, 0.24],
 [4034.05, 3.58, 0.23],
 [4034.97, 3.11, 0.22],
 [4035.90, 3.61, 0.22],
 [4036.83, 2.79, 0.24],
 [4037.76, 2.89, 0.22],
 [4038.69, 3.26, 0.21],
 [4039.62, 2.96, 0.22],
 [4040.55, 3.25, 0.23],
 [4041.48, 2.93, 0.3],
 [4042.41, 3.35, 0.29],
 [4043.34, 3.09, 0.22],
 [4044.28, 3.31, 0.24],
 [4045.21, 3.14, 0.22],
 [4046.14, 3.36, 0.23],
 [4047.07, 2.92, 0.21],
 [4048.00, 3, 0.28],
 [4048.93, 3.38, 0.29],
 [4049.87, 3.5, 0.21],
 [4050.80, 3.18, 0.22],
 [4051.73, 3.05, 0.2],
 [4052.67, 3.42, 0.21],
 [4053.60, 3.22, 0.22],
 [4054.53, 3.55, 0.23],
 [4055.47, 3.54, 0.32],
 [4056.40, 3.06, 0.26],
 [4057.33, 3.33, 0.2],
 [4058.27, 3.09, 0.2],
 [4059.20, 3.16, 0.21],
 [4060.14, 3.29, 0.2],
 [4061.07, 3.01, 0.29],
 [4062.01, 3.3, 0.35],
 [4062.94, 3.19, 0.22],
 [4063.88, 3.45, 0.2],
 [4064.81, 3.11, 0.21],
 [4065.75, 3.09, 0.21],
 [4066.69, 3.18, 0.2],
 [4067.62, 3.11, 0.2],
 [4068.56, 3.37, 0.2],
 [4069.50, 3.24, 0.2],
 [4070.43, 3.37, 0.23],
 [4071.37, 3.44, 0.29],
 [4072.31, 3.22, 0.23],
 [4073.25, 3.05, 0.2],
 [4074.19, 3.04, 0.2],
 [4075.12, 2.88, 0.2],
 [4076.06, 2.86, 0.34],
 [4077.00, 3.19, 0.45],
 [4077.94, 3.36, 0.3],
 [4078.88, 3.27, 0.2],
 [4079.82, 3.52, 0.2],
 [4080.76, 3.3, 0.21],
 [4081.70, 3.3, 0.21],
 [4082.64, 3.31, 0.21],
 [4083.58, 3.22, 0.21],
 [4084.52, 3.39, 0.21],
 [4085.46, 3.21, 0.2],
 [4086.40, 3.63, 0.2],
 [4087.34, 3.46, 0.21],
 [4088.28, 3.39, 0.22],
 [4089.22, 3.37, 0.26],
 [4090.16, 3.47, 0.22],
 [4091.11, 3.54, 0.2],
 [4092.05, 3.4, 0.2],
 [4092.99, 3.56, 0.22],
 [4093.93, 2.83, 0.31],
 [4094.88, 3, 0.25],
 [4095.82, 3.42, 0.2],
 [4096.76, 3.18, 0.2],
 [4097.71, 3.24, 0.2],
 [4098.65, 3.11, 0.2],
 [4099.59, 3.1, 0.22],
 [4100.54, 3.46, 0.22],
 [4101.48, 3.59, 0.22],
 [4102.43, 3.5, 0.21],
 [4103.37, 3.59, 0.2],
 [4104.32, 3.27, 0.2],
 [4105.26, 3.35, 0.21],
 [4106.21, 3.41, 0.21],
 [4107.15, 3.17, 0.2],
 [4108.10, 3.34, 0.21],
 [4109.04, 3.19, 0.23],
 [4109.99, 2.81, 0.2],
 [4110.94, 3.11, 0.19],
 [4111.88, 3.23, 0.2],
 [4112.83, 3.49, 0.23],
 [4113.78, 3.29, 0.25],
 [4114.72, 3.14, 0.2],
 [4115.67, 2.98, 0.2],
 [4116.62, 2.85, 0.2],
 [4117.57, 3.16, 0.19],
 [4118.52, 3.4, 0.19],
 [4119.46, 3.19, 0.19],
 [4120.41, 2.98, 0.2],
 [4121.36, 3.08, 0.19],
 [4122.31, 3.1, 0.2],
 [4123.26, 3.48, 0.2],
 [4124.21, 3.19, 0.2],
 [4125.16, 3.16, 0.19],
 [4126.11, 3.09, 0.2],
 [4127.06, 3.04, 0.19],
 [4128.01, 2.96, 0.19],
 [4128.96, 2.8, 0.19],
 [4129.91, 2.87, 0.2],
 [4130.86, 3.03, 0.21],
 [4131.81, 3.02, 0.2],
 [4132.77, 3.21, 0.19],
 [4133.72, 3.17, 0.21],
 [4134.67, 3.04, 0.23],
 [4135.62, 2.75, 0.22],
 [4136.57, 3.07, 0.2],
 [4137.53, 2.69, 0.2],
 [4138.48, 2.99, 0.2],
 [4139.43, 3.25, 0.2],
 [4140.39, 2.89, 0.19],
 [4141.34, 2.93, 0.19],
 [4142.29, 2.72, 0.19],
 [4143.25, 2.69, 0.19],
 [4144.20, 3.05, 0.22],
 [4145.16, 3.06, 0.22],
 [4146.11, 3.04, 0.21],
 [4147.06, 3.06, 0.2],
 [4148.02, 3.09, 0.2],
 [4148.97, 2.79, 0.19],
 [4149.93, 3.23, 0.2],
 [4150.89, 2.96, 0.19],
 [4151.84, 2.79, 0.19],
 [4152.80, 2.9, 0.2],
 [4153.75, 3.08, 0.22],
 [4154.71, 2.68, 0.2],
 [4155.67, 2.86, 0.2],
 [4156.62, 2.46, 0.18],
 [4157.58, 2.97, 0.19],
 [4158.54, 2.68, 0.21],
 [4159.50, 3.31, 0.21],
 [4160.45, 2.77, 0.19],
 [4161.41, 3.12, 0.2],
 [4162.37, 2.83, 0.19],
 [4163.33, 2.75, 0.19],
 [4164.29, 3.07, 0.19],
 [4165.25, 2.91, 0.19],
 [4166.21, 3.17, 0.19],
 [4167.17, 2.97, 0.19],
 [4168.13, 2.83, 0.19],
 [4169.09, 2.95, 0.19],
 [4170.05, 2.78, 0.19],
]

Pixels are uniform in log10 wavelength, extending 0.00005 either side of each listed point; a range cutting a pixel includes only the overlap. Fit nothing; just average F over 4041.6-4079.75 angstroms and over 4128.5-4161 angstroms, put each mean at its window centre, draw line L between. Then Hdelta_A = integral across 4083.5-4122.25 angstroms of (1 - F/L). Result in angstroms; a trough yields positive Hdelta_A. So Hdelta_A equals -2.4 angstroms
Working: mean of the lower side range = 3.22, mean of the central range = 3.27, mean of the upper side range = 2.94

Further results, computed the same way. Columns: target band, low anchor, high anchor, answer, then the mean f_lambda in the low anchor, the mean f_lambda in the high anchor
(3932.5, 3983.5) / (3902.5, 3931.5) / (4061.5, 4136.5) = 1.1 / 3.44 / 3.22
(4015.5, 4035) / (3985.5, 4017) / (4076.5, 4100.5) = 0.7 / 3.21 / 3.31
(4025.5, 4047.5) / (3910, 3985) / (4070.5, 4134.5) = 1.1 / 3.35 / 3.22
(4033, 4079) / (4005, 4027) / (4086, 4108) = 1.1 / 3.22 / 3.35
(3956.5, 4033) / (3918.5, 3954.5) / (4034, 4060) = 0.0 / 3.29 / 3.21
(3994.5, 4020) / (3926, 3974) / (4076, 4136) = 0.7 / 3.34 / 3.22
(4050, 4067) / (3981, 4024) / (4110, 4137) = -0.4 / 3.21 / 3.1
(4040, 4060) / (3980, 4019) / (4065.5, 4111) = 0.1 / 3.21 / 3.28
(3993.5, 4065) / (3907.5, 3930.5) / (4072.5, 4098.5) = 3.0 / 3.44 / 3.27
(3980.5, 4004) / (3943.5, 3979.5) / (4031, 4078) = 0.9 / 3.36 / 3.2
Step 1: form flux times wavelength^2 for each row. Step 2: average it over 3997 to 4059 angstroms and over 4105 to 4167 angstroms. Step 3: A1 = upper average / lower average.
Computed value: 1.0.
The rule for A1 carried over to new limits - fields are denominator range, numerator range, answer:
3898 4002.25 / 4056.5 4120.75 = 1.05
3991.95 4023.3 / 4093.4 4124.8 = 1.05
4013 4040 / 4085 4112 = 1.09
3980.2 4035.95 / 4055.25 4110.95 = 1.06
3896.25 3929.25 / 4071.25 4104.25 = 1.04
